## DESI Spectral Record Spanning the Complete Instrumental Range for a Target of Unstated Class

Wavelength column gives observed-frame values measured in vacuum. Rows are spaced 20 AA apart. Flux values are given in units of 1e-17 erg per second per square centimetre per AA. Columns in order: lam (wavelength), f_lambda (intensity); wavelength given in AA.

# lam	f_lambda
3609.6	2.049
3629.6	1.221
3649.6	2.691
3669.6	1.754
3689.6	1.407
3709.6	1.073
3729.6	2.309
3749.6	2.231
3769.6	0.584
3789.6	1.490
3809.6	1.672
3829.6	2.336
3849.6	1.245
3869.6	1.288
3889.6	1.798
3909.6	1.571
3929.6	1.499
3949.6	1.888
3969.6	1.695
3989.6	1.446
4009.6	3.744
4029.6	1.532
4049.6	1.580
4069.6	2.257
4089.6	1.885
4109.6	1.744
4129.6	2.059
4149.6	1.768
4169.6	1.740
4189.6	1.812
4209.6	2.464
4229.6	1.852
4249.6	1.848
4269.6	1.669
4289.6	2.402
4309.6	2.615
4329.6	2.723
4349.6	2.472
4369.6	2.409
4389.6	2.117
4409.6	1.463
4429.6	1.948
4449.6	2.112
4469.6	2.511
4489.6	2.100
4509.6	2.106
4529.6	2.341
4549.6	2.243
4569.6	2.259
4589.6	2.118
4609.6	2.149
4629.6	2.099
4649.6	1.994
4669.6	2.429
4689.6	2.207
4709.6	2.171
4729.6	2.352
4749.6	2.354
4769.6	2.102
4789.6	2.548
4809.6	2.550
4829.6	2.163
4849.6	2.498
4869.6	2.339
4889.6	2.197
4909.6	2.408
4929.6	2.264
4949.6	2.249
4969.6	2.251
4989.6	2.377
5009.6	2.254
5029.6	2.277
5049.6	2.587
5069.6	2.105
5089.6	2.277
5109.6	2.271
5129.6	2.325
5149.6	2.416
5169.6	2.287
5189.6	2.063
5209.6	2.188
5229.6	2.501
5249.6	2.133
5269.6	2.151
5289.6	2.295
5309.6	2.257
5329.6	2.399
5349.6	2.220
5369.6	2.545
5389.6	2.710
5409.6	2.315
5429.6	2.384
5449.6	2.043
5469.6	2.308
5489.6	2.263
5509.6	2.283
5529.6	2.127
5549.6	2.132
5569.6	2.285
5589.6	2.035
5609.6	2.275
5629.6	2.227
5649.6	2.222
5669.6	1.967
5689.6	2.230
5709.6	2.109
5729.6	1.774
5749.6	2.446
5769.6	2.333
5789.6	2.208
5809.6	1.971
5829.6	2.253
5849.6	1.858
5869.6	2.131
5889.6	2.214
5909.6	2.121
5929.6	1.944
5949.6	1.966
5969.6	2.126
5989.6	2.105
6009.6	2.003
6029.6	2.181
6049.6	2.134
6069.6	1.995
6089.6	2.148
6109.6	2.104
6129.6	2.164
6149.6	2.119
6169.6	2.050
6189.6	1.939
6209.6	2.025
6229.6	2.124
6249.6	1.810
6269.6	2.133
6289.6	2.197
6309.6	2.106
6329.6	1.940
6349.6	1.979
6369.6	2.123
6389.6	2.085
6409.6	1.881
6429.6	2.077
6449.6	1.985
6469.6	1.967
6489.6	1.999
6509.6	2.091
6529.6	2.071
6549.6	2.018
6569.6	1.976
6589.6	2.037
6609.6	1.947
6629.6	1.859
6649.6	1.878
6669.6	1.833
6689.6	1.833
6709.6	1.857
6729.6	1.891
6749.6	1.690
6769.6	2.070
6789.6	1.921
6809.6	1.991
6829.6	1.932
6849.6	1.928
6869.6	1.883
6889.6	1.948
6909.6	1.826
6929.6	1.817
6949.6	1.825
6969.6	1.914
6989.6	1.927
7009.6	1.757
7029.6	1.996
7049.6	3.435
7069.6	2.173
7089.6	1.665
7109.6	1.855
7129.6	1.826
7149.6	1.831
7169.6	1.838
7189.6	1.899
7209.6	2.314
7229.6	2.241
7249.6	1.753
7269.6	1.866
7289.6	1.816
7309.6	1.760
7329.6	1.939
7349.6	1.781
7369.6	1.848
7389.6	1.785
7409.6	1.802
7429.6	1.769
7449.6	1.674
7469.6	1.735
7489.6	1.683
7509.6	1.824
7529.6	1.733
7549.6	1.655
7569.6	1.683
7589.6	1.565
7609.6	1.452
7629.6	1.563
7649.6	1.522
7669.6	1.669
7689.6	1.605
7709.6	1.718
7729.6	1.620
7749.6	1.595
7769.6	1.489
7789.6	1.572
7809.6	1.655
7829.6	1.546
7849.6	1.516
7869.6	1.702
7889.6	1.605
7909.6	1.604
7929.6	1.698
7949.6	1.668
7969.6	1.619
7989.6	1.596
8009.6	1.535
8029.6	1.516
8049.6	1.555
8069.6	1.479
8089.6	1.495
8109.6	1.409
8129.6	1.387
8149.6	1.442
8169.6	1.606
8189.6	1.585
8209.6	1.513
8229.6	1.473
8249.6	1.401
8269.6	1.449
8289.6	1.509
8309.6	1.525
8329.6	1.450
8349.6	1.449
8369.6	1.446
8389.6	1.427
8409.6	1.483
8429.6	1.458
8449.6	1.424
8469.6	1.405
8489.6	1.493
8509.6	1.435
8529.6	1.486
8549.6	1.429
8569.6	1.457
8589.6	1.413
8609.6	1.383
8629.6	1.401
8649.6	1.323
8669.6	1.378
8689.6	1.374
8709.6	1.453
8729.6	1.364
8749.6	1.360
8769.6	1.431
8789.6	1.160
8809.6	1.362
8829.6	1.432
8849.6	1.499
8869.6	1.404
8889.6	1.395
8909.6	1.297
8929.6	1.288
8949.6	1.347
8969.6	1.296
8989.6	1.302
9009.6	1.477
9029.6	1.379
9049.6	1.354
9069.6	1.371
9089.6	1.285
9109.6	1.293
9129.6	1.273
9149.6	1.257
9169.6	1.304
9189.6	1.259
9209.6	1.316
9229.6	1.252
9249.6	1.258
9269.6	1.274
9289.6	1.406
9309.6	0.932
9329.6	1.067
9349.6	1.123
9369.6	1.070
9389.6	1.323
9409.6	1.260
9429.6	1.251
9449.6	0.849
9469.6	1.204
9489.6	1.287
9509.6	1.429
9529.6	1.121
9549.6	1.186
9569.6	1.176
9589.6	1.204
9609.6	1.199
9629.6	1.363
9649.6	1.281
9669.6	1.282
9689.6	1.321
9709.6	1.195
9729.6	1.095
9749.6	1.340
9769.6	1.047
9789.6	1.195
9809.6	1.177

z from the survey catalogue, 0.07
